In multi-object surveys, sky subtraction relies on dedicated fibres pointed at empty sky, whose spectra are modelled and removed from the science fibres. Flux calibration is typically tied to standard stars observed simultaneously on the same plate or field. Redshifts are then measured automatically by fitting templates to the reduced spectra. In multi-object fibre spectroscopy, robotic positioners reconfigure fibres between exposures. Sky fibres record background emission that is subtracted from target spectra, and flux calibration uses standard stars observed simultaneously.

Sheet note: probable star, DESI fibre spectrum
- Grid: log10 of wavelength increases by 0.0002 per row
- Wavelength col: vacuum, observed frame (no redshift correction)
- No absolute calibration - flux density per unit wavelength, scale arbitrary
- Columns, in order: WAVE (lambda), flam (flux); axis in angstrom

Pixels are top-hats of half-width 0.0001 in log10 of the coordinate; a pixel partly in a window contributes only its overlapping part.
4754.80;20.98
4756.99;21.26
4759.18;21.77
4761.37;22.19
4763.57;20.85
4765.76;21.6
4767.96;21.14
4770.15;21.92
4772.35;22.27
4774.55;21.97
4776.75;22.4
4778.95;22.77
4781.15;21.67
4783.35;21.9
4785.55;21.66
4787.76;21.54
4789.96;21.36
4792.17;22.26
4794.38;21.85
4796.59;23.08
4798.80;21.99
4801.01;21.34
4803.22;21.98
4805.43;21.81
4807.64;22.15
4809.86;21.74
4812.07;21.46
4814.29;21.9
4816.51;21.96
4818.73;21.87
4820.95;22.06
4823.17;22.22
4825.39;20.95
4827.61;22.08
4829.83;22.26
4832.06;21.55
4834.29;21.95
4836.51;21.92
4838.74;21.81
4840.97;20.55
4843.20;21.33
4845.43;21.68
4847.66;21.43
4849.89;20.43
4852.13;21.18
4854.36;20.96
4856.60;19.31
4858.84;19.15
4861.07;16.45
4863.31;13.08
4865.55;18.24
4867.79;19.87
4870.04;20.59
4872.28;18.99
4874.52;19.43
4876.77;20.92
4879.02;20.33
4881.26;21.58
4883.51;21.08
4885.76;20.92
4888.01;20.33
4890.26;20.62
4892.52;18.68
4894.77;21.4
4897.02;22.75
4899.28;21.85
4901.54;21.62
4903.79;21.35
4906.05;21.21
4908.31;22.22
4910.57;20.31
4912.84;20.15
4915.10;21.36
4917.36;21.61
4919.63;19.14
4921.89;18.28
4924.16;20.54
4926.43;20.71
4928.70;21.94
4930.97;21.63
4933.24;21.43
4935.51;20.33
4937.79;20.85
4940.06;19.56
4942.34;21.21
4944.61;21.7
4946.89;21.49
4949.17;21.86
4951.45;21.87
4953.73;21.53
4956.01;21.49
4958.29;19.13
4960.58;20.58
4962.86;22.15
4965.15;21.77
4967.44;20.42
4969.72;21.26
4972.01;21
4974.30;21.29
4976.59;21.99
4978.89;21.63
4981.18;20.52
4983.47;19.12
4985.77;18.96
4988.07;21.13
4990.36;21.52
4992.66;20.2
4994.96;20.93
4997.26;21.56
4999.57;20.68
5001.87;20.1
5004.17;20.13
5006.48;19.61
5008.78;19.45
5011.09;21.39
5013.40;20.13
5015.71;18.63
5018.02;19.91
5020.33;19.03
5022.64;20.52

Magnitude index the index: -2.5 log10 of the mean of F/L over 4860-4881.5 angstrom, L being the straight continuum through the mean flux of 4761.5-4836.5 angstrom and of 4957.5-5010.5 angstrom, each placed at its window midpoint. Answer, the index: 0.138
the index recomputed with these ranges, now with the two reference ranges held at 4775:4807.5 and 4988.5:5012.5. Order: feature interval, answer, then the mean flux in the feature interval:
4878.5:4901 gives 0.02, 21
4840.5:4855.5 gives 0.03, 21.1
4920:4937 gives 0.02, 20.6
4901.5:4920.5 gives 0.01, 21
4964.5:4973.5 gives -0.02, 21.1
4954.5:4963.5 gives 0.00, 20.8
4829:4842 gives 0.00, 21.7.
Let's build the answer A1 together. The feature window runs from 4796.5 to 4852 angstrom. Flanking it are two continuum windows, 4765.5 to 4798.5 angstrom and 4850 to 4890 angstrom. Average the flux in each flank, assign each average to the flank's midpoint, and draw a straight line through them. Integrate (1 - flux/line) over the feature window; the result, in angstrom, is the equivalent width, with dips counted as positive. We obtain -2.3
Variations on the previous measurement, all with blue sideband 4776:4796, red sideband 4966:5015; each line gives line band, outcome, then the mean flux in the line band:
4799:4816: 0.0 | 21.8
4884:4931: 0.6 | 20.9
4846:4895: 3.7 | 19.8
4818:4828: 0.0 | 21.8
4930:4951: -0.2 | 21.1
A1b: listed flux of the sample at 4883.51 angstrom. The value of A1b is 21.08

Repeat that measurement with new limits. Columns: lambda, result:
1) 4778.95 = 22.77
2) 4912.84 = 20.15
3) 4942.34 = 21.21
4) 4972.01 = 21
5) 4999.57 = 20.68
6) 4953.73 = 21.53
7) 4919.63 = 19.14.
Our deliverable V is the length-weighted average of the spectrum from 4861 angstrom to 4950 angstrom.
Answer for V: 20.5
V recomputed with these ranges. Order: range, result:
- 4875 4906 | 21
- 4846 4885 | 19.6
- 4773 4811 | 22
